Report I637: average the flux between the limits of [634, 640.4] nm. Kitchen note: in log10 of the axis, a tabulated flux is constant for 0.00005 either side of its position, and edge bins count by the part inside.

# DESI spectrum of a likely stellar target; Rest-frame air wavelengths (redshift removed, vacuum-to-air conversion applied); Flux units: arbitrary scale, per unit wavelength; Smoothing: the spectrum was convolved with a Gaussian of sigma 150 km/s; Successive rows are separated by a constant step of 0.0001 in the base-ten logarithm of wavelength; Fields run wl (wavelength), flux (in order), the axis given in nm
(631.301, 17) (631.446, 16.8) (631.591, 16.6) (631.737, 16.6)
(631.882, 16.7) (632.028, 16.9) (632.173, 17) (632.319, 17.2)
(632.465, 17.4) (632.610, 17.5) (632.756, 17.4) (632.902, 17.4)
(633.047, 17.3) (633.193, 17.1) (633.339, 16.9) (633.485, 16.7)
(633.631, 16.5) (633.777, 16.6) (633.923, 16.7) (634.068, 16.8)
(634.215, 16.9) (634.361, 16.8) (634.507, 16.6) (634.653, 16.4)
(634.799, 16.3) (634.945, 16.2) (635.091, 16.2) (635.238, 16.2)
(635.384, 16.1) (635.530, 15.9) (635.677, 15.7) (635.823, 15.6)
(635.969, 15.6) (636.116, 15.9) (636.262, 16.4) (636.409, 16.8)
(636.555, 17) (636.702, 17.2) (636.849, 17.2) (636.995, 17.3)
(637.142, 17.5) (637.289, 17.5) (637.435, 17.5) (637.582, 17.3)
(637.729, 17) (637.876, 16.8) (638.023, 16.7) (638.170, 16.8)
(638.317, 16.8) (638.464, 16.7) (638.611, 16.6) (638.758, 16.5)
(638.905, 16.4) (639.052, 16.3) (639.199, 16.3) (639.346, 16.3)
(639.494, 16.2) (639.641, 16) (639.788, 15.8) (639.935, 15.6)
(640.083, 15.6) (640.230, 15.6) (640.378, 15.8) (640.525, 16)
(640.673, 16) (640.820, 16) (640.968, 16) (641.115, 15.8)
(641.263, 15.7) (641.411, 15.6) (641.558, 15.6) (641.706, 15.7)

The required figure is 16.5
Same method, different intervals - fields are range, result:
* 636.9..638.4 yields 17.1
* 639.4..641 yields 15.9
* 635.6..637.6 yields 16.7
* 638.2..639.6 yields 16.5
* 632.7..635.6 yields 16.6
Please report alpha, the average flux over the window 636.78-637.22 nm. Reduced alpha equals 17.3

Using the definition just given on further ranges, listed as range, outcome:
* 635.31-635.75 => 15.9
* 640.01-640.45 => 15.7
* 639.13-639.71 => 16.2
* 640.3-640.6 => 15.9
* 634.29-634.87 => 16.5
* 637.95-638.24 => 16.7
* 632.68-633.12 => 17.4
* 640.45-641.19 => 16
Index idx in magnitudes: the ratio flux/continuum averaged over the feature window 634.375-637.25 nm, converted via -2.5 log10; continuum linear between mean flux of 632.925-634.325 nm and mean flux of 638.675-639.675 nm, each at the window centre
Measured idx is 0.01 mag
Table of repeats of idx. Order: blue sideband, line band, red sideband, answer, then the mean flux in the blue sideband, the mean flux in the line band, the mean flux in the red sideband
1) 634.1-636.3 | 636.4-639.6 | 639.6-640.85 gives -0.057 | 16.2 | 16.8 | 15.8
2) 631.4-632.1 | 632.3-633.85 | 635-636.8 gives -0.034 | 16.7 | 17.1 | 16.2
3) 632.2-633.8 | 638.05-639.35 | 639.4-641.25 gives -0.027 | 17.1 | 16.5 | 15.9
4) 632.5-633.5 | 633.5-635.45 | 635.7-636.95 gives 0.026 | 17.2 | 16.5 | 16.5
